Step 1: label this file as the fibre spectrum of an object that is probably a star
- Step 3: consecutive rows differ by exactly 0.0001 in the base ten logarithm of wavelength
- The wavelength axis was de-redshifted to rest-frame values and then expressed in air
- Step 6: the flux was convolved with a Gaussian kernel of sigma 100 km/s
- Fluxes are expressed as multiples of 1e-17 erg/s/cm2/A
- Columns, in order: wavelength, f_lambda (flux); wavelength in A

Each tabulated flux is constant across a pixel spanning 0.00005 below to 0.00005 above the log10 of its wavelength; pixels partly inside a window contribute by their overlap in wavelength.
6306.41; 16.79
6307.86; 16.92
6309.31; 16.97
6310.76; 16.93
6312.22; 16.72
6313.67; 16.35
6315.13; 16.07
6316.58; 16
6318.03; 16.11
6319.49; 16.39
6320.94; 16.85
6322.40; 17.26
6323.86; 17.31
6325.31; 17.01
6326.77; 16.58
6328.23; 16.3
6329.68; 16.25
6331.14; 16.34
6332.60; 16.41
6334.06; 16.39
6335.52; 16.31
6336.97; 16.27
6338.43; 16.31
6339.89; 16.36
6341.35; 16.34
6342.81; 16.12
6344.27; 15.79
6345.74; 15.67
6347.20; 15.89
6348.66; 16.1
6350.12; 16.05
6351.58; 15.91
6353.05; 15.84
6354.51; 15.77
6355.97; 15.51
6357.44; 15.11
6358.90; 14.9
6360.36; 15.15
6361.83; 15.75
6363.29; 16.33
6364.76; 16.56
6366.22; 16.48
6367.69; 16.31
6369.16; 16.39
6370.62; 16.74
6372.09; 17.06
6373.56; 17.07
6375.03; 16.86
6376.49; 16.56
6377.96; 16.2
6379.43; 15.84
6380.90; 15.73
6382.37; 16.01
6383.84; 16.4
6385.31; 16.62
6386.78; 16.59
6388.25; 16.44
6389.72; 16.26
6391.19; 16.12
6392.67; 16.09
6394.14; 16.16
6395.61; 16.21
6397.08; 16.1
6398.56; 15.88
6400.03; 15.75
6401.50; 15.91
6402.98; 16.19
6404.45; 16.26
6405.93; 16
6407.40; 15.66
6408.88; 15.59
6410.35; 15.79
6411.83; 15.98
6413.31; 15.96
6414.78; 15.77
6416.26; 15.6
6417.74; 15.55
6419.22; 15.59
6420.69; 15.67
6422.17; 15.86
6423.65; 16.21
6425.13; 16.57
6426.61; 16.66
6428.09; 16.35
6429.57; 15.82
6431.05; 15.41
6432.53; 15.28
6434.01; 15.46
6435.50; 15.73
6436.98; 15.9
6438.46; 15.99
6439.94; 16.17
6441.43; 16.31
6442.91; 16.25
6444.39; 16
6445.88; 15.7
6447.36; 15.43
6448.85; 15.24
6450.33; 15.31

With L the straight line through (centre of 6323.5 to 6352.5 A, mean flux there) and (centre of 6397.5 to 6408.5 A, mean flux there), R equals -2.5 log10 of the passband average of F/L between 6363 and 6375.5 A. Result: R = -0.04 mag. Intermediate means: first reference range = 16.3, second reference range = 15.9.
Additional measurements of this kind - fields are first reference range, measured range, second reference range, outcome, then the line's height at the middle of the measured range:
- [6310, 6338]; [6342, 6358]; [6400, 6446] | 0.04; 16.4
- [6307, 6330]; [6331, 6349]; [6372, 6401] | 0.02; 16.5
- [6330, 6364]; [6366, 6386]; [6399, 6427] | -0.03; 15.9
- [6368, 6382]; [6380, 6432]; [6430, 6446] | 0.01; 16.2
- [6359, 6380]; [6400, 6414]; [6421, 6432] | 0.02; 16.2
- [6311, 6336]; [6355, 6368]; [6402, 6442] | 0.03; 16.3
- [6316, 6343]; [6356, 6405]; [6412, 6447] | 0.00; 16.2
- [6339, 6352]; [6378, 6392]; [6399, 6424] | -0.02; 15.9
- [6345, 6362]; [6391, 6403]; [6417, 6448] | -0.02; 15.8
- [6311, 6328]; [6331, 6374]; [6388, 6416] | 0.02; 16.4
